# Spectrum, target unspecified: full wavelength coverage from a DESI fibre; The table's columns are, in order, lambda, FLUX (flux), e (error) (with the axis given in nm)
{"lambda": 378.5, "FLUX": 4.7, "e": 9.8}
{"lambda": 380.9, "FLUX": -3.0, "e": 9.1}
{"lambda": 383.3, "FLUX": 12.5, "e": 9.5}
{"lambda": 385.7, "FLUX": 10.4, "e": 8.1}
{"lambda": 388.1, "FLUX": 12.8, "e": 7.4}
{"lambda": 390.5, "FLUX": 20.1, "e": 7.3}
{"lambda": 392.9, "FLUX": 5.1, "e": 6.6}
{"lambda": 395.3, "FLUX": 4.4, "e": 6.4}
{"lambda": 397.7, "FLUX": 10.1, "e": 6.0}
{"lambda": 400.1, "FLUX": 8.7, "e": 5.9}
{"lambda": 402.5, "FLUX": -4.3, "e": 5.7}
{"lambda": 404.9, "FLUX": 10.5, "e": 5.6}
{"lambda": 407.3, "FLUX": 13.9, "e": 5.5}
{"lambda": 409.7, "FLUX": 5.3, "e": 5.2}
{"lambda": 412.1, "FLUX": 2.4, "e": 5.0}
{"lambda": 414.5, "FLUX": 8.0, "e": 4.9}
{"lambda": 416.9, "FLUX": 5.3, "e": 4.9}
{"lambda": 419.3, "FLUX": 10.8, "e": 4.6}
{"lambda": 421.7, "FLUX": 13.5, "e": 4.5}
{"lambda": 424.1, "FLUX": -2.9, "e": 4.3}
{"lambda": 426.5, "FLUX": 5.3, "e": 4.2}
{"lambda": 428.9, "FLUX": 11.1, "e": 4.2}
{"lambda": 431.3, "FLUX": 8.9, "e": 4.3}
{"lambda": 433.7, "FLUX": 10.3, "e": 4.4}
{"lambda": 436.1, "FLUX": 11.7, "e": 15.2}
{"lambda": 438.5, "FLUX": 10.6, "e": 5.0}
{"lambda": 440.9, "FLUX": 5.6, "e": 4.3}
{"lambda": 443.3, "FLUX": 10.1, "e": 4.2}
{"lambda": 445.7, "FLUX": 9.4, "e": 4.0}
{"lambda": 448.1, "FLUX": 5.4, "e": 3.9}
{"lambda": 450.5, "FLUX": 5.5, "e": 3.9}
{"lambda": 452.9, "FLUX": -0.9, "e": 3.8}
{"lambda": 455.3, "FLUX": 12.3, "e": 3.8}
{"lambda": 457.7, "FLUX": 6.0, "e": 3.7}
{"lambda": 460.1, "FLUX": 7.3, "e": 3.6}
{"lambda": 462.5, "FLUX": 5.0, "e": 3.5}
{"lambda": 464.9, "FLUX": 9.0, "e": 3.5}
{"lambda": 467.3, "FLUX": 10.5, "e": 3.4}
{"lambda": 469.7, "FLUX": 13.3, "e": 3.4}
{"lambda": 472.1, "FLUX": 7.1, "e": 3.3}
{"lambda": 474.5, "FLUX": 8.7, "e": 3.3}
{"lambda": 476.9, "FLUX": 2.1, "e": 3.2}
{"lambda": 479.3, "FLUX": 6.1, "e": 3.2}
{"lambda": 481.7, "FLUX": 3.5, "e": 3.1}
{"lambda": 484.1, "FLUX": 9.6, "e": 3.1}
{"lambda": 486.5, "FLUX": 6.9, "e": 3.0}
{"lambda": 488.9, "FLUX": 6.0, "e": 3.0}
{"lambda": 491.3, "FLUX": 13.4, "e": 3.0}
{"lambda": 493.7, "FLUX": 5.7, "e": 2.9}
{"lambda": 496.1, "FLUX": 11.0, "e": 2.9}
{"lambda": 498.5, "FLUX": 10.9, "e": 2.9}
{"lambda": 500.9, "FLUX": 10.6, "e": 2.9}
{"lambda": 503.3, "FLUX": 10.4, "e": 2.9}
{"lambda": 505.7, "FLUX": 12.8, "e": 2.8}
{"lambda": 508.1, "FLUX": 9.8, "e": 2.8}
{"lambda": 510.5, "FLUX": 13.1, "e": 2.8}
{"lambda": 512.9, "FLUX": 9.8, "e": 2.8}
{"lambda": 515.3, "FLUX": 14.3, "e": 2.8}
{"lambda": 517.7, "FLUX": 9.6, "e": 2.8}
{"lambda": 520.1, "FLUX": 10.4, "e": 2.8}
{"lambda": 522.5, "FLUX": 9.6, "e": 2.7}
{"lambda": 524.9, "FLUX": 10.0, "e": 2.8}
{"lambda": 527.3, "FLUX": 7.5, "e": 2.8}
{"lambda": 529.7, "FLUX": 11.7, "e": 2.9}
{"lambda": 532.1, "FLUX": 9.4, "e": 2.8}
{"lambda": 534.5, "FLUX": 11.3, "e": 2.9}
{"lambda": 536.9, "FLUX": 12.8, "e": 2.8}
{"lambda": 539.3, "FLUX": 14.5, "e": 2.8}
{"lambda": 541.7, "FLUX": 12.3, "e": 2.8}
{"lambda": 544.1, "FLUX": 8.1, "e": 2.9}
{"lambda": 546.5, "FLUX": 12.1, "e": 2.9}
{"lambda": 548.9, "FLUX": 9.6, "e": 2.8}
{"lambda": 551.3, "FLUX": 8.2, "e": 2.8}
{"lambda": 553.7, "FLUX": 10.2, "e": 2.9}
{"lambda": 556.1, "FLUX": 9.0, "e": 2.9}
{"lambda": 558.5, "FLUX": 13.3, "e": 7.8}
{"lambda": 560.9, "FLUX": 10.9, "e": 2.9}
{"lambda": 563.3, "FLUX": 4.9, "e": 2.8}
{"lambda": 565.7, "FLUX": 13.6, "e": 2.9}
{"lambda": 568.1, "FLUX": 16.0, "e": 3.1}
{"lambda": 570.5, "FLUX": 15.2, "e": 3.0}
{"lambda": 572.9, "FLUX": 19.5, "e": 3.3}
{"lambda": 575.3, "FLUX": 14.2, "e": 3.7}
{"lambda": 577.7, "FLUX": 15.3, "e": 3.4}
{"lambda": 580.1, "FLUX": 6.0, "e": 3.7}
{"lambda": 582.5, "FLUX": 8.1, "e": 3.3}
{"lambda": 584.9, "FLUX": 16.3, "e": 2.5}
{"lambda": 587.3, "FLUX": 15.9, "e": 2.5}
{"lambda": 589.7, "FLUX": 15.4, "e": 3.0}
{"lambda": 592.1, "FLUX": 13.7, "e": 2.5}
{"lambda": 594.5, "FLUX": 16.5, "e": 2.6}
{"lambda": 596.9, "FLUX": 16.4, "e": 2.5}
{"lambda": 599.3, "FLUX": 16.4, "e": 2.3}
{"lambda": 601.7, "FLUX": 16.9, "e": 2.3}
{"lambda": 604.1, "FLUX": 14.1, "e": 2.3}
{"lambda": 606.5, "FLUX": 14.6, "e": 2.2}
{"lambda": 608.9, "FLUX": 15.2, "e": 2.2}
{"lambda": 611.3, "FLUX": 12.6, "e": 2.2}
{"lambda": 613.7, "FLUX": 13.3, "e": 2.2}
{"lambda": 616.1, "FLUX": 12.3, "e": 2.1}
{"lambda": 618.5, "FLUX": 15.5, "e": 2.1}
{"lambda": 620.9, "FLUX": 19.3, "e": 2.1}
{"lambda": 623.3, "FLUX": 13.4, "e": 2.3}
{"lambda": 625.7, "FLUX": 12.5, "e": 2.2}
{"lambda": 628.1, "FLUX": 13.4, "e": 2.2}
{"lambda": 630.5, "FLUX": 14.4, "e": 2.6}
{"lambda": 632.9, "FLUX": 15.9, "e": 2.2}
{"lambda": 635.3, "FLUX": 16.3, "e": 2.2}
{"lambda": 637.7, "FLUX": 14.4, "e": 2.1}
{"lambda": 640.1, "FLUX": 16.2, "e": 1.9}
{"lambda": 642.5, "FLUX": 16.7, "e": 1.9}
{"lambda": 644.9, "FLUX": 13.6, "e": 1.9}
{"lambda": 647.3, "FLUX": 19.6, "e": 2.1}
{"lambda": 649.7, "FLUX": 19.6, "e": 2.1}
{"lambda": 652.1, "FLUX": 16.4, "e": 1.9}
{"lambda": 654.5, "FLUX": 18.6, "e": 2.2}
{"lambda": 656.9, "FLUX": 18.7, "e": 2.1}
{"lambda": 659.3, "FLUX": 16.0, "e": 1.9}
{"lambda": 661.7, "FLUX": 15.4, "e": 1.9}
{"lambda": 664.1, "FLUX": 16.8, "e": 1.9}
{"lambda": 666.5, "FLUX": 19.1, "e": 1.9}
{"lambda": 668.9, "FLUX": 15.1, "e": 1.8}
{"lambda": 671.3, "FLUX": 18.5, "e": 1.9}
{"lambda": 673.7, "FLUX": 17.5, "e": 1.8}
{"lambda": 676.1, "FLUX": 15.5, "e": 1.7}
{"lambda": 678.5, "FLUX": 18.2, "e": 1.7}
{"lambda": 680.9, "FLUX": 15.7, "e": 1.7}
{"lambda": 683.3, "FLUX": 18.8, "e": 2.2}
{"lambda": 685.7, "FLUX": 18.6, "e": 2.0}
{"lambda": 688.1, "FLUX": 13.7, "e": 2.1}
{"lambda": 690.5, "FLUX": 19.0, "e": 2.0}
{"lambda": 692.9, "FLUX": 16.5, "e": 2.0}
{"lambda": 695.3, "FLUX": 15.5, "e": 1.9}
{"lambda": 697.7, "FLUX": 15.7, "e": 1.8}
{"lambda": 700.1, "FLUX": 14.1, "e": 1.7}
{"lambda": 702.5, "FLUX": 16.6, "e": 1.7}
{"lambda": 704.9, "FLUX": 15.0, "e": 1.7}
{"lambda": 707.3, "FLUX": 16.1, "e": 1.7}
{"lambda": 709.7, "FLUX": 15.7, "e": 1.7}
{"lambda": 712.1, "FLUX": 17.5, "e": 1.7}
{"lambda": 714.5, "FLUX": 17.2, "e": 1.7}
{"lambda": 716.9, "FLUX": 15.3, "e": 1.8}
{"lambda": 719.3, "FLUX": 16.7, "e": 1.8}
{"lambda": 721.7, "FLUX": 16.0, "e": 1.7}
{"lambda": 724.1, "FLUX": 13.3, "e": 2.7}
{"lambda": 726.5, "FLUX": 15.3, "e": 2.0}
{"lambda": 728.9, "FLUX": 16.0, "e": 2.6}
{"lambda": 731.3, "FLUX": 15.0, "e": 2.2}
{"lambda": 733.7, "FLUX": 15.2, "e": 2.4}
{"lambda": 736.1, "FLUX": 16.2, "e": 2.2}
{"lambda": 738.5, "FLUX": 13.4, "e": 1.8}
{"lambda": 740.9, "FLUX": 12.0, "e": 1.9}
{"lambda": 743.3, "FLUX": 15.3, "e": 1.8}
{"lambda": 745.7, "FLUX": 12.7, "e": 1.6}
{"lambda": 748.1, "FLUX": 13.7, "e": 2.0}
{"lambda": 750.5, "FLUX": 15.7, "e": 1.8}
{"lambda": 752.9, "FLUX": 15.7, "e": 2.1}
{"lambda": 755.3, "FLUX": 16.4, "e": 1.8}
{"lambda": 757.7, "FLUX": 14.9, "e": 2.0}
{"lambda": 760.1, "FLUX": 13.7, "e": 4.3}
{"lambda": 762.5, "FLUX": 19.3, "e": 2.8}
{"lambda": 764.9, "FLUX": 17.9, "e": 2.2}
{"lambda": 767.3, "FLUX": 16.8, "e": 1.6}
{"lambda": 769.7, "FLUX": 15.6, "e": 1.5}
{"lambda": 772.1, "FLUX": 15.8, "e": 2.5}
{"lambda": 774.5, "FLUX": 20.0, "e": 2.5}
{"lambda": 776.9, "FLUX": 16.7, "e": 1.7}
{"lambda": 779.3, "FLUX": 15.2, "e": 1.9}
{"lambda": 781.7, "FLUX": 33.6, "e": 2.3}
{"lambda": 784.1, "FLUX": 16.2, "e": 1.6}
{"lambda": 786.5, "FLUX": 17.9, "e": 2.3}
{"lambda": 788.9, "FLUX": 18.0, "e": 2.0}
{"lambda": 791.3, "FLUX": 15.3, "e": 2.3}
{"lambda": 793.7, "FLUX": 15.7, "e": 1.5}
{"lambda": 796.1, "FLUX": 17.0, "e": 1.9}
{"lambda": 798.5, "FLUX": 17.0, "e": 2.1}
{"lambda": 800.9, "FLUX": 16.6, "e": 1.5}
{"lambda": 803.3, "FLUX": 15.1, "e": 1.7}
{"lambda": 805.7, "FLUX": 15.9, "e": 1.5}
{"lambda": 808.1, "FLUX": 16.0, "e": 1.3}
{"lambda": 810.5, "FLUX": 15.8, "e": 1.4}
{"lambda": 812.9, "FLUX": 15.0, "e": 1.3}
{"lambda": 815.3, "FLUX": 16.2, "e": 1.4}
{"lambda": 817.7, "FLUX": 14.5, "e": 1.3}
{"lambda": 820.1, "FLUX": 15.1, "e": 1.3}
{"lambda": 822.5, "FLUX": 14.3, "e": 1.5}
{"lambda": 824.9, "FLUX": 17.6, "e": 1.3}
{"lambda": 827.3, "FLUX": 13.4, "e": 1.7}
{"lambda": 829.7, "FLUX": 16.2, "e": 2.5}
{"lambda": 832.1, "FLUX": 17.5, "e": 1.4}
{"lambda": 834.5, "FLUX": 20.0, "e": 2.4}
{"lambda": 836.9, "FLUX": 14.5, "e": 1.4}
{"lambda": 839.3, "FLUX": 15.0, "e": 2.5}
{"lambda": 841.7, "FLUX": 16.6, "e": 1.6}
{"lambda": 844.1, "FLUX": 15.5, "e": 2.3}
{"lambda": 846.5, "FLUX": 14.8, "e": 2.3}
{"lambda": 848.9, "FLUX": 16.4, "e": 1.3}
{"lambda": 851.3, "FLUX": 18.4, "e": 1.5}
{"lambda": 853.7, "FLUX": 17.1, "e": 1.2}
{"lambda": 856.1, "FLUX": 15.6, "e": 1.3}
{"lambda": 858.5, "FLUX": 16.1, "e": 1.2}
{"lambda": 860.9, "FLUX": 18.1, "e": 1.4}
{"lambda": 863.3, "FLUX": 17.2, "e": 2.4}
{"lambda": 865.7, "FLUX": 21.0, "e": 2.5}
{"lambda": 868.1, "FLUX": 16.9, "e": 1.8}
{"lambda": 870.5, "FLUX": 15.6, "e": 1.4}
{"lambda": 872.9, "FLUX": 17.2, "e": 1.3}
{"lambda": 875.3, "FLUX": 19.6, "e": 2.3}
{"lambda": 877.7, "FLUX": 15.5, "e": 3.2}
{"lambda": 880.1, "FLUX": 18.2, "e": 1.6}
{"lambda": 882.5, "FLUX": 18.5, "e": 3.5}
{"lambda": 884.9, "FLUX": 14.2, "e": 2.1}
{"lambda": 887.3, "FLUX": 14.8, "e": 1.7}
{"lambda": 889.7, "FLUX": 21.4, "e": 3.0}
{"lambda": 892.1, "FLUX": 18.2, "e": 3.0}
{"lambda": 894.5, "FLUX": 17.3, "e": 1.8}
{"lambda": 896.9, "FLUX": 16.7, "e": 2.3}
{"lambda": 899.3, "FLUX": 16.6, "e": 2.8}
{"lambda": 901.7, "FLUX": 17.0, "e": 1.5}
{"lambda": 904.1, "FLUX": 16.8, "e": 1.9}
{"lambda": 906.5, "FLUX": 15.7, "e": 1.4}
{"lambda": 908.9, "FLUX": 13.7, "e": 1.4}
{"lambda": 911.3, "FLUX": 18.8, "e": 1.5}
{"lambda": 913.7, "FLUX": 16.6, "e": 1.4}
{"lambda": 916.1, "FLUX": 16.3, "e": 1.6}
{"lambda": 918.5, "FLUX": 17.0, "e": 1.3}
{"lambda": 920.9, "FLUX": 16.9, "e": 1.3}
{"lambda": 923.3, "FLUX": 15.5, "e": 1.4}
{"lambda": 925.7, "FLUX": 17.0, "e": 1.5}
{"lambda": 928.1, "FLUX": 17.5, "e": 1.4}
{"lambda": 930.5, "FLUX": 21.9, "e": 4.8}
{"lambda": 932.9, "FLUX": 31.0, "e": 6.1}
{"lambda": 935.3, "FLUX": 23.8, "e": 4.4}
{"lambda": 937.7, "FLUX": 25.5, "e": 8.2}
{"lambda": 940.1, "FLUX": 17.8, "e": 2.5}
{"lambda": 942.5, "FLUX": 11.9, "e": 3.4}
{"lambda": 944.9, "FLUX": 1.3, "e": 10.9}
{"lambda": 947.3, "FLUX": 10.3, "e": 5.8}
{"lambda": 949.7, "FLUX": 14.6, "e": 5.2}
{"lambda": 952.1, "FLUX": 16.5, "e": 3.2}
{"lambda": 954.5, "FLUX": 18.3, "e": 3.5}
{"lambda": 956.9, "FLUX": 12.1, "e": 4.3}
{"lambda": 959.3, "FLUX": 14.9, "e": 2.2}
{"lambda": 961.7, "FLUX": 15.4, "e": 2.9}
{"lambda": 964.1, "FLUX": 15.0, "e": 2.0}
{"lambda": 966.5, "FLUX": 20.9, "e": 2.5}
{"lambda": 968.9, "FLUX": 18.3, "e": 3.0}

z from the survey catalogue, 0.419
